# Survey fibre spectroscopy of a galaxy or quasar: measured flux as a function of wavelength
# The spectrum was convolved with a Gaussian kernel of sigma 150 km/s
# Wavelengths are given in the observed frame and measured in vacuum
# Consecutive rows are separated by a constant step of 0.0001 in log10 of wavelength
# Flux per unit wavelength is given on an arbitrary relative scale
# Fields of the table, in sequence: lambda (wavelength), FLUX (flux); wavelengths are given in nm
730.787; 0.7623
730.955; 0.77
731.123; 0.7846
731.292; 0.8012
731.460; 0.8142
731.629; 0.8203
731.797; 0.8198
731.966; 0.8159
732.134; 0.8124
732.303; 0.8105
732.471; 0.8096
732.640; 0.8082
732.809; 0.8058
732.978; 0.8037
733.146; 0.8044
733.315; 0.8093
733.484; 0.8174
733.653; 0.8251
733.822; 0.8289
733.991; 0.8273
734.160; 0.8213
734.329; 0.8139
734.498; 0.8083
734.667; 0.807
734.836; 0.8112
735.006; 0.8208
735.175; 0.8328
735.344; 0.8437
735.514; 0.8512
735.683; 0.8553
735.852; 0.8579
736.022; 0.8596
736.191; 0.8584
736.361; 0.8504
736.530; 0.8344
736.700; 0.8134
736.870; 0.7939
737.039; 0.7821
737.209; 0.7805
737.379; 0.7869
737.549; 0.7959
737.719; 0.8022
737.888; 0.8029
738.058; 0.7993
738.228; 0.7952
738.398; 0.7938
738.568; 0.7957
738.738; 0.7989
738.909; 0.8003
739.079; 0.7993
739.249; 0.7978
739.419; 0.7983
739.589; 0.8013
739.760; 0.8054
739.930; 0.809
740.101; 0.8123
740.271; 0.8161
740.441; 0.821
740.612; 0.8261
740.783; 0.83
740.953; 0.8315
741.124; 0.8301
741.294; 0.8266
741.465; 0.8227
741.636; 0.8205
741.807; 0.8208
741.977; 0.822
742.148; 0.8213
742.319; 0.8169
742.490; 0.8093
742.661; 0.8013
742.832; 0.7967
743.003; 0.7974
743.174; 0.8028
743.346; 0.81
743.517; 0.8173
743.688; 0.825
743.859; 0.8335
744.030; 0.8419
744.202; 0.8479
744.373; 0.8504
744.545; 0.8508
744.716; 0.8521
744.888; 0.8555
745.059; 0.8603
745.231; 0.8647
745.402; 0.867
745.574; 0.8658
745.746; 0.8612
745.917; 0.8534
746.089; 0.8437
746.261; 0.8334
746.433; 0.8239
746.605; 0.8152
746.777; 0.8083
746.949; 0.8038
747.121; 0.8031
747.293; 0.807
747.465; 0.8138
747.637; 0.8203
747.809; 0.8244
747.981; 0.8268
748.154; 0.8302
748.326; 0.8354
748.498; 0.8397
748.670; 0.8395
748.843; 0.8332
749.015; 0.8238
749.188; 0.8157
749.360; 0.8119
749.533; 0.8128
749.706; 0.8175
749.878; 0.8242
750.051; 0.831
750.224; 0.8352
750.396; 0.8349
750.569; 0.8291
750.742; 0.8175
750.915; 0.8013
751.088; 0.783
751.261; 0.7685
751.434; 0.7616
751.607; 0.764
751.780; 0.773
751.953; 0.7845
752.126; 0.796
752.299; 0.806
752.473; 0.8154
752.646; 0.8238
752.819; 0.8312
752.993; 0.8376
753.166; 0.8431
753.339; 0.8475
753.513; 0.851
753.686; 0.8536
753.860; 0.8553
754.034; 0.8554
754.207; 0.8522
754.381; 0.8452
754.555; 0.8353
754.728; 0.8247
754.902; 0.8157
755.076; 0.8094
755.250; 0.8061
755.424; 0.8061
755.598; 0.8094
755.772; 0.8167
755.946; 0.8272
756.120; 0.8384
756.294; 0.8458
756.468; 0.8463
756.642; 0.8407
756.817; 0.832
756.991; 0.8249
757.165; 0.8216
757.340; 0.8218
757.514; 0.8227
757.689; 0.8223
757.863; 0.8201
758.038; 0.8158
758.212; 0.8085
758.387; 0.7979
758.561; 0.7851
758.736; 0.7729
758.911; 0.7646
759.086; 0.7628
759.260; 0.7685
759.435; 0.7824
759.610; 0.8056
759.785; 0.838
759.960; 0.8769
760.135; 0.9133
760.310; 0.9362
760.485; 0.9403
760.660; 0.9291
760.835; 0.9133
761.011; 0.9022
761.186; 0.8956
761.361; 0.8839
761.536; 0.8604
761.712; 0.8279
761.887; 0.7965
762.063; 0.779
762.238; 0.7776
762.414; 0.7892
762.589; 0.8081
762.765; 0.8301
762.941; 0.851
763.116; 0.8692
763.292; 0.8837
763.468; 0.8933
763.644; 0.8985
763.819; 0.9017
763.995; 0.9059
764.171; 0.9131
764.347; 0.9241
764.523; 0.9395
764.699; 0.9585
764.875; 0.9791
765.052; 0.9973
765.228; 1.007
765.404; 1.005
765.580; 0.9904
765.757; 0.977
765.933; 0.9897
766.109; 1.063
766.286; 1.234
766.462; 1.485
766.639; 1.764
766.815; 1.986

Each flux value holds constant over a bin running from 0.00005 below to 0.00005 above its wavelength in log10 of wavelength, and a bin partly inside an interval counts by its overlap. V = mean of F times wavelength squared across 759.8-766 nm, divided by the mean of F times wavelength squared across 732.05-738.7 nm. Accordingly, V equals 1.19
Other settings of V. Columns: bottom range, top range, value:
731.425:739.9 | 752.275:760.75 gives 1.08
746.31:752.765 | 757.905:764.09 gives 1.07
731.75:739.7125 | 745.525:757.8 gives 1.06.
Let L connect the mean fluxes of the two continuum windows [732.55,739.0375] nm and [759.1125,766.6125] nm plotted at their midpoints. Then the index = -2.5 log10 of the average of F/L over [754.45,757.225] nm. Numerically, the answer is 0.09 mag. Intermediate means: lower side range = 0.815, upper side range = 0.923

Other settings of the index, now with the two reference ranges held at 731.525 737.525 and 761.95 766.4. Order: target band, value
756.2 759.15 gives 0.117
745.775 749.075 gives 0.053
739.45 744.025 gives 0.039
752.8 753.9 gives 0.054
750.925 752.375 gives 0.134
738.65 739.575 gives 0.050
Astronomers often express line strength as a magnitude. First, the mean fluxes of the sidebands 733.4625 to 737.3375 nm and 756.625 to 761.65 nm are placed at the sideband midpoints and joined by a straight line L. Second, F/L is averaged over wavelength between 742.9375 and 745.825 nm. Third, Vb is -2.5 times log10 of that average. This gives -0.01 mag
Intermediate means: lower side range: 0.826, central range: 0.841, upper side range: 0.84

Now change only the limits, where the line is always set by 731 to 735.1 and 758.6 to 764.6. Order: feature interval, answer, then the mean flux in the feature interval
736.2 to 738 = 0.02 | 0.806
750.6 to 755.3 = 0.03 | 0.817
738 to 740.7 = 0.02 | 0.804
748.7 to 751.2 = 0.03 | 0.819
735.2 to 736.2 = -0.05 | 0.853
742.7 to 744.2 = 0.02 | 0.817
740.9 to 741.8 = 0.00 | 0.825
